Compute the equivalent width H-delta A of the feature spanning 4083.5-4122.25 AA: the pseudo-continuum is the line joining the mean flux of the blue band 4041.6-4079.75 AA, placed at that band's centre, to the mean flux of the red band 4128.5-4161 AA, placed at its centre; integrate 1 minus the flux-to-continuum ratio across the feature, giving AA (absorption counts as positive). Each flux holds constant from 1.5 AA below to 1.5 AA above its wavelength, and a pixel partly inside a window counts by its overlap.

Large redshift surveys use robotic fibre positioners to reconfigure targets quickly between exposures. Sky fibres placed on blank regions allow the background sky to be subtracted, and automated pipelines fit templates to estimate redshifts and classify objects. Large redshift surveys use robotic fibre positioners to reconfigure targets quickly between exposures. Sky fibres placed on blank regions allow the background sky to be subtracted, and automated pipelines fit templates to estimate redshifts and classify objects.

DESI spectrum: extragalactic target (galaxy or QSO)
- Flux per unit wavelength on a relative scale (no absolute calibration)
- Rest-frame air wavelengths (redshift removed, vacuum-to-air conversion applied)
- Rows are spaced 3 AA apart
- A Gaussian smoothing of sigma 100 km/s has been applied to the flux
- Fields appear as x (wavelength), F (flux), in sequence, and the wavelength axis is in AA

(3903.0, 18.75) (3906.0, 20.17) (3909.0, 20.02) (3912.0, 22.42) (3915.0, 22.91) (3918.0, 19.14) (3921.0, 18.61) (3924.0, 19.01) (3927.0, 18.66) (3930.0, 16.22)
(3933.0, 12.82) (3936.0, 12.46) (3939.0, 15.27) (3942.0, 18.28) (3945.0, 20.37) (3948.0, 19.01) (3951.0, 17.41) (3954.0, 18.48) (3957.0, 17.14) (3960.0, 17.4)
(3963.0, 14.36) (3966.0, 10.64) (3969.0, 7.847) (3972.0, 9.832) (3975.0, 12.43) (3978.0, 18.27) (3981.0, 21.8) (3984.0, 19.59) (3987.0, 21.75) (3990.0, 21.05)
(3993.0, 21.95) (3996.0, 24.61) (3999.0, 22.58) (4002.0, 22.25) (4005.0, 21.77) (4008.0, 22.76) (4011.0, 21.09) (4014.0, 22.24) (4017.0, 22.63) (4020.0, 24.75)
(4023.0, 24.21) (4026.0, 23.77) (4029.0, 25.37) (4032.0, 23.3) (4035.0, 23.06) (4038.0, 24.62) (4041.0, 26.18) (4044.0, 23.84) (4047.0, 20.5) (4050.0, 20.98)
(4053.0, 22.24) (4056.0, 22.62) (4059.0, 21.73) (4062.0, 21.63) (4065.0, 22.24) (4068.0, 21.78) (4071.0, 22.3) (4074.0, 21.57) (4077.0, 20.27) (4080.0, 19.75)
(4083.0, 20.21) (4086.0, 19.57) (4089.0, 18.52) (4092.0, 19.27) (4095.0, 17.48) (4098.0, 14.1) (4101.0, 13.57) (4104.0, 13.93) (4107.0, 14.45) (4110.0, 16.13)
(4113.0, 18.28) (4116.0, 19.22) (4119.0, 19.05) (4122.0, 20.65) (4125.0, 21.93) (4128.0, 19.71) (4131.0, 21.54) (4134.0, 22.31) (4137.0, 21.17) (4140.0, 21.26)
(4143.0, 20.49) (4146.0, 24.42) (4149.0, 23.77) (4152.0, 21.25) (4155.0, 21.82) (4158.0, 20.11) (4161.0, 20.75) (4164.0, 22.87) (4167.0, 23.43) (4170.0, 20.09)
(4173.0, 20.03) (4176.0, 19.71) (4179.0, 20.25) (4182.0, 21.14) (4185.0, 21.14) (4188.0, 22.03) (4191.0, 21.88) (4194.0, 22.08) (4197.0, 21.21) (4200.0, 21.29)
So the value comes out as 8.1 AA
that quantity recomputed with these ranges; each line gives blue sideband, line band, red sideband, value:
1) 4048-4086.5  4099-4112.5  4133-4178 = 4.19 AA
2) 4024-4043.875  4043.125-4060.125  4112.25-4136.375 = 1.19 AA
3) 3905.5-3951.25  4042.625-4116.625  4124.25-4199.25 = 3.11 AA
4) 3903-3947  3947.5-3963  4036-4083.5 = 1.37 AA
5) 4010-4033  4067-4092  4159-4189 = 2.42 AA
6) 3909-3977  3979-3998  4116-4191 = -4.55 AA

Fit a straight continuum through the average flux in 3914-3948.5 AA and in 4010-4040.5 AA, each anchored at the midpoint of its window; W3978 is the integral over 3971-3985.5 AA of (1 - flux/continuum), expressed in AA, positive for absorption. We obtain 2.9 AA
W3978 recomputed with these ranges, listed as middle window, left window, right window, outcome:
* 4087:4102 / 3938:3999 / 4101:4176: 2.1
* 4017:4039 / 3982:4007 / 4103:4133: -3.1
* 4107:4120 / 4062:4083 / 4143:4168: 2.4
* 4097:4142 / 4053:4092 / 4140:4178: 5.8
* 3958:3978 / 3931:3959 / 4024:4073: 6.0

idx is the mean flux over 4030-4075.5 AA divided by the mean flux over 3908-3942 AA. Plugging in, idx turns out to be 1.26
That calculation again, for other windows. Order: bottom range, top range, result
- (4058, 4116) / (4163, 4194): 1.13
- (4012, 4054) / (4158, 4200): 0.91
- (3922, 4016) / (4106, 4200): 1.15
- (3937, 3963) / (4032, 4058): 1.31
